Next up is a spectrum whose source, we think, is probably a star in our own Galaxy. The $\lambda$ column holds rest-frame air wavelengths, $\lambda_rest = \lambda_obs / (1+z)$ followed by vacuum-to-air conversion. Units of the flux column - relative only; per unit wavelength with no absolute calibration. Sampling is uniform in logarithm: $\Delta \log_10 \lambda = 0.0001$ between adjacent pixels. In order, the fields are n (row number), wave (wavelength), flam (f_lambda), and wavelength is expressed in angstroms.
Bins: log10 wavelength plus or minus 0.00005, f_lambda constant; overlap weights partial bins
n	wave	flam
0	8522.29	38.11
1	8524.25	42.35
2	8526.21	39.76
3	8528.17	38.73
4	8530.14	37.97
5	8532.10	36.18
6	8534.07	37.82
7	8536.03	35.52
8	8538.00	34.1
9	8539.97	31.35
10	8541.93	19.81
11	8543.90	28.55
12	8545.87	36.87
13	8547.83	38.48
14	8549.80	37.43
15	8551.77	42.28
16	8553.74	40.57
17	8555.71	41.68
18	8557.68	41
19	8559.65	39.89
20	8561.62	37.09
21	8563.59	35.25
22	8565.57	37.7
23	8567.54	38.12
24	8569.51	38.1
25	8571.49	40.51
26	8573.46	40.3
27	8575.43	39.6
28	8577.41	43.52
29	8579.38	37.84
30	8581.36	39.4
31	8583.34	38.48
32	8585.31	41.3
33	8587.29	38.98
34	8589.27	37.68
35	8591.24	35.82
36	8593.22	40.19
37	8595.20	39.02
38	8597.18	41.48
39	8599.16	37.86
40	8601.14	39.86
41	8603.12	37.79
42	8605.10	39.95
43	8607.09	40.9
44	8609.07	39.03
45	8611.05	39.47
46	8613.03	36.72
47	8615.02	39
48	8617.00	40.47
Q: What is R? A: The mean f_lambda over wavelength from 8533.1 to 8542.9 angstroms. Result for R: 31.7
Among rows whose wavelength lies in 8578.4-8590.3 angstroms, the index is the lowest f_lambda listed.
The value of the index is 37.68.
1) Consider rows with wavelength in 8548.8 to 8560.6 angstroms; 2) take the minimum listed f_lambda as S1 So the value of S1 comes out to 37.43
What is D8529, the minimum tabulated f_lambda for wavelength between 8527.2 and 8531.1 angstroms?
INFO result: 37.97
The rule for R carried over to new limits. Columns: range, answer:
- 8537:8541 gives 32.5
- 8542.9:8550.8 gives 35.3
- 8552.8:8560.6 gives 40.8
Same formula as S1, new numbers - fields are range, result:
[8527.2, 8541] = 31.35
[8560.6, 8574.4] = 35.25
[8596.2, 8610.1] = 37.79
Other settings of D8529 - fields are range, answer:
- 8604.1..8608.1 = 39.95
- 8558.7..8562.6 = 37.09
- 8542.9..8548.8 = 28.55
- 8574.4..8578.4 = 39.6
